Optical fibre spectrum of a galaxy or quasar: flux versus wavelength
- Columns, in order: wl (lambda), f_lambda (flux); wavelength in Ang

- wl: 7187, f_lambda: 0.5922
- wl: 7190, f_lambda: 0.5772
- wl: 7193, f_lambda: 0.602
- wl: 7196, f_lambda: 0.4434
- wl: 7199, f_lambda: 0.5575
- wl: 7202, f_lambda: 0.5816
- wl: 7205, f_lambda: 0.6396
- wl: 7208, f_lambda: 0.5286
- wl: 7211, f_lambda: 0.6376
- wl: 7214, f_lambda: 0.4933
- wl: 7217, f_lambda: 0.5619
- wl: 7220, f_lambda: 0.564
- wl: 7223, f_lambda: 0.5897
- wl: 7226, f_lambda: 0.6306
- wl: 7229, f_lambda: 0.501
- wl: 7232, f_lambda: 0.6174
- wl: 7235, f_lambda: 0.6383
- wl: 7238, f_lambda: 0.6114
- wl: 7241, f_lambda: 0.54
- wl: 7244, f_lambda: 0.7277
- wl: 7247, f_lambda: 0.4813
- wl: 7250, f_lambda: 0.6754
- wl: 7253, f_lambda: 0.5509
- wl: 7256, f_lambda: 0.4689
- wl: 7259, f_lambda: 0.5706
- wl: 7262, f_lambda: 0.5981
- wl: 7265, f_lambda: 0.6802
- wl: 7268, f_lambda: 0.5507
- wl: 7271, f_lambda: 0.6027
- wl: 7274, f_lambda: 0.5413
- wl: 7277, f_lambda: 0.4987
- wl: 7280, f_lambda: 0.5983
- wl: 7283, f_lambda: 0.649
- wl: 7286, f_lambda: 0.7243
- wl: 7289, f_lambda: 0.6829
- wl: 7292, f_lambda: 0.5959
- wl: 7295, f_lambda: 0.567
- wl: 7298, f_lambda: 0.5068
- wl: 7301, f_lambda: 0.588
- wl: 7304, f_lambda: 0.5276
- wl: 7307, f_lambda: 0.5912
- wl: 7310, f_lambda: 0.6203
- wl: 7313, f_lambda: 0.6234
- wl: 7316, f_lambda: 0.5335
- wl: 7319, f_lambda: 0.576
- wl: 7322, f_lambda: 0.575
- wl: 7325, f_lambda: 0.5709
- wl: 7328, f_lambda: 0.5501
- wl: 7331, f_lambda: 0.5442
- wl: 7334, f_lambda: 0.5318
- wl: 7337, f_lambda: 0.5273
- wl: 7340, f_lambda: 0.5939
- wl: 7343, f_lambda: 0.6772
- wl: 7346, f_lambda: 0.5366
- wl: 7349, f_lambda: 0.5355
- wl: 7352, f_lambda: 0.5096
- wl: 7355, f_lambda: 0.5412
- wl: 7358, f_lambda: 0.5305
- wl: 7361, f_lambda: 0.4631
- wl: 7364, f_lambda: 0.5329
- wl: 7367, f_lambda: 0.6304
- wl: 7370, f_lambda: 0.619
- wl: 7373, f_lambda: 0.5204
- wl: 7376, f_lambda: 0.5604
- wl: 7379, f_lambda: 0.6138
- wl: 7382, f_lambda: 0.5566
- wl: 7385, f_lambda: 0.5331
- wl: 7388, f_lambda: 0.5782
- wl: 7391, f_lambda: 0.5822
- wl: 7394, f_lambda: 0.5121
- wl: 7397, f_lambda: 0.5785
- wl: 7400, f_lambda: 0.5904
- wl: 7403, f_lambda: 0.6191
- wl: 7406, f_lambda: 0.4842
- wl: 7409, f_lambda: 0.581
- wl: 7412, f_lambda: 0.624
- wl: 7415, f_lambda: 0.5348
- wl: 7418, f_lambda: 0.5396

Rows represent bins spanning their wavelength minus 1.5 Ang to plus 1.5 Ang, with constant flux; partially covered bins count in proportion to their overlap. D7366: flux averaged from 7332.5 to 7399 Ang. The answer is 0.558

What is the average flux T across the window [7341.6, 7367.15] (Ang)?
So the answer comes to 0.546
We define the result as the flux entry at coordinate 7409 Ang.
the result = 0.581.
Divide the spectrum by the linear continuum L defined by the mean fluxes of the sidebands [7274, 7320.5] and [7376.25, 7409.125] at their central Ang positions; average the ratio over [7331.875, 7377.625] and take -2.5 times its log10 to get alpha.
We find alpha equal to 0.041 mag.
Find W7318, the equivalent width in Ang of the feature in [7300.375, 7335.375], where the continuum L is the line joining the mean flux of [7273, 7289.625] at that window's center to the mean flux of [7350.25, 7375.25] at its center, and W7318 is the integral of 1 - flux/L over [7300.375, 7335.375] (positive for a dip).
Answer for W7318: 0.83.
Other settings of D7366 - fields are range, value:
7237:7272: 0.588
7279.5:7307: 0.604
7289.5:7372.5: 0.564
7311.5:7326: 0.576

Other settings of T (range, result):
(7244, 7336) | 0.581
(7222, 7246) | 0.605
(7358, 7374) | 0.552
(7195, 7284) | 0.578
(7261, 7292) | 0.612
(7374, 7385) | 0.568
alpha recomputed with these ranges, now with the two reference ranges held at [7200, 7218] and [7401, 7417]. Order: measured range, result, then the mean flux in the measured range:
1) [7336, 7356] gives 0.02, 0.561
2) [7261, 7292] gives -0.07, 0.612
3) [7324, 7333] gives 0.03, 0.553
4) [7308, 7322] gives -0.03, 0.587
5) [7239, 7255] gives -0.04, 0.592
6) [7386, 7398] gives 0.02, 0.561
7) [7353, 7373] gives 0.04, 0.549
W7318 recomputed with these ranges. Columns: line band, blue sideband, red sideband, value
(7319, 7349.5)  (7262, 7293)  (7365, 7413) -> 1.4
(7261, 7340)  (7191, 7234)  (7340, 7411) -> -2.5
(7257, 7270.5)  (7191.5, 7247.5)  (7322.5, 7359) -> -0.6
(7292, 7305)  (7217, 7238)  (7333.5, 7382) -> 0.4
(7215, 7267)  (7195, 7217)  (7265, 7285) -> -1.4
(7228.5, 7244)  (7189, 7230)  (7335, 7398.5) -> -1.0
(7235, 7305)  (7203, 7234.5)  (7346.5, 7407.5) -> -2.4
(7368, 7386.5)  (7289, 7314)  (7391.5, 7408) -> -0.1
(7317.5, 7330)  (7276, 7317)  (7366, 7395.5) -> 0.4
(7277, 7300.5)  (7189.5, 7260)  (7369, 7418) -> -1.5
